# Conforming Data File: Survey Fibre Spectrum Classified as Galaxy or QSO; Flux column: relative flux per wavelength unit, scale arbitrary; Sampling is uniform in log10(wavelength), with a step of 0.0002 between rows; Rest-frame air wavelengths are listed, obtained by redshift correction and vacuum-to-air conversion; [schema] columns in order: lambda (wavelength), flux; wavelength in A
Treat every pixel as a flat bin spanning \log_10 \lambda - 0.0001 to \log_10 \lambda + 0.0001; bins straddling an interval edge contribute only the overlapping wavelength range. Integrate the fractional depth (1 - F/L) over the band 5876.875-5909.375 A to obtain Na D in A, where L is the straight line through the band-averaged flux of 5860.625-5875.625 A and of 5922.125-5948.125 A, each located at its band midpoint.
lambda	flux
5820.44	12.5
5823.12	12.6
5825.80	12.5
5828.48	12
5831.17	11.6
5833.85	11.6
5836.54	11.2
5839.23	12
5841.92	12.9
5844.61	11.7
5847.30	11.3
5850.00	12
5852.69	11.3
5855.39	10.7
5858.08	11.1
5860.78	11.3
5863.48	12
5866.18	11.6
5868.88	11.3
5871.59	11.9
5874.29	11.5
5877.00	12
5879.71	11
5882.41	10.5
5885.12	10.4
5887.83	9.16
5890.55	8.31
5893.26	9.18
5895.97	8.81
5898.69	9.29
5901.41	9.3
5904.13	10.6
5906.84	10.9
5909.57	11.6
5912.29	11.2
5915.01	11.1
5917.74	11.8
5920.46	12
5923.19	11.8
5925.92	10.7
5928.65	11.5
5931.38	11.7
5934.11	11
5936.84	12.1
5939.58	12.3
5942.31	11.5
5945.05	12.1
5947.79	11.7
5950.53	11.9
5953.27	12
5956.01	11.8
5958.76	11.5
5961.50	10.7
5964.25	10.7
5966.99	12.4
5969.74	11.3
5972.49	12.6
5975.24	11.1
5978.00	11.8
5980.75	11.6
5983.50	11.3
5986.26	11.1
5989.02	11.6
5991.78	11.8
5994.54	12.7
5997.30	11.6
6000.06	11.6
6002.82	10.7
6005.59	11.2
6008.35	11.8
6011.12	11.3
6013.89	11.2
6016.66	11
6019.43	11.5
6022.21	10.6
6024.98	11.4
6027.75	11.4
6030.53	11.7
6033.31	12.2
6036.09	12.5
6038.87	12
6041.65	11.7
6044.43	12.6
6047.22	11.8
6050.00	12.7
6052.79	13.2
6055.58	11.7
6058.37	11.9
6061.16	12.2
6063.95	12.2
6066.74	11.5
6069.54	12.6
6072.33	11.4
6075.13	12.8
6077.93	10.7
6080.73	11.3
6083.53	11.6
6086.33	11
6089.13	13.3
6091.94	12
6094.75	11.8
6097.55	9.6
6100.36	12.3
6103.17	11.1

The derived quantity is 4.7 A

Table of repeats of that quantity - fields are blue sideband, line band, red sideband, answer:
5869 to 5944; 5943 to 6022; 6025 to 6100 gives -1.2 A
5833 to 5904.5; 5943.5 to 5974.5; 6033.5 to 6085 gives -0.7 A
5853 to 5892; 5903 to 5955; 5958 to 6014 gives -1.6 A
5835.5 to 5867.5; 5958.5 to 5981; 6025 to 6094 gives 0.6 A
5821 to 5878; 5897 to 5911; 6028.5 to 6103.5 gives 1.7 A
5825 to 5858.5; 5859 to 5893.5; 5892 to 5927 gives 1.0 A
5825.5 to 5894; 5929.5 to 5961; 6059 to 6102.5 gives -0.9 A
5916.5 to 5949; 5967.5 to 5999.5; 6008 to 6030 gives -0.7 A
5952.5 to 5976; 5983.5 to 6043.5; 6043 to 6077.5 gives 1.6 A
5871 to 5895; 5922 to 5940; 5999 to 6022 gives -1.4 A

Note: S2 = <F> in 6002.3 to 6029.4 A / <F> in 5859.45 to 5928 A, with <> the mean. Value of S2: 1.04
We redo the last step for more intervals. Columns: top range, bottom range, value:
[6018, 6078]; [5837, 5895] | 1.08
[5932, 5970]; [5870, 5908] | 1.14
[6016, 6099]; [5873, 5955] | 1.08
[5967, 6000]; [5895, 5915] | 1.13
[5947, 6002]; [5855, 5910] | 1.10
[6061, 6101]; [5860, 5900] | 1.11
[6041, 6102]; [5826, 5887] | 1.04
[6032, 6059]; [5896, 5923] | 1.13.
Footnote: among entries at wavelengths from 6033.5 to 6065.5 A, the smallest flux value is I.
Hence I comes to 11.7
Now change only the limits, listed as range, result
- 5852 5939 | 8.31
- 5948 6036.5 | 10.6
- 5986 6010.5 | 10.7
